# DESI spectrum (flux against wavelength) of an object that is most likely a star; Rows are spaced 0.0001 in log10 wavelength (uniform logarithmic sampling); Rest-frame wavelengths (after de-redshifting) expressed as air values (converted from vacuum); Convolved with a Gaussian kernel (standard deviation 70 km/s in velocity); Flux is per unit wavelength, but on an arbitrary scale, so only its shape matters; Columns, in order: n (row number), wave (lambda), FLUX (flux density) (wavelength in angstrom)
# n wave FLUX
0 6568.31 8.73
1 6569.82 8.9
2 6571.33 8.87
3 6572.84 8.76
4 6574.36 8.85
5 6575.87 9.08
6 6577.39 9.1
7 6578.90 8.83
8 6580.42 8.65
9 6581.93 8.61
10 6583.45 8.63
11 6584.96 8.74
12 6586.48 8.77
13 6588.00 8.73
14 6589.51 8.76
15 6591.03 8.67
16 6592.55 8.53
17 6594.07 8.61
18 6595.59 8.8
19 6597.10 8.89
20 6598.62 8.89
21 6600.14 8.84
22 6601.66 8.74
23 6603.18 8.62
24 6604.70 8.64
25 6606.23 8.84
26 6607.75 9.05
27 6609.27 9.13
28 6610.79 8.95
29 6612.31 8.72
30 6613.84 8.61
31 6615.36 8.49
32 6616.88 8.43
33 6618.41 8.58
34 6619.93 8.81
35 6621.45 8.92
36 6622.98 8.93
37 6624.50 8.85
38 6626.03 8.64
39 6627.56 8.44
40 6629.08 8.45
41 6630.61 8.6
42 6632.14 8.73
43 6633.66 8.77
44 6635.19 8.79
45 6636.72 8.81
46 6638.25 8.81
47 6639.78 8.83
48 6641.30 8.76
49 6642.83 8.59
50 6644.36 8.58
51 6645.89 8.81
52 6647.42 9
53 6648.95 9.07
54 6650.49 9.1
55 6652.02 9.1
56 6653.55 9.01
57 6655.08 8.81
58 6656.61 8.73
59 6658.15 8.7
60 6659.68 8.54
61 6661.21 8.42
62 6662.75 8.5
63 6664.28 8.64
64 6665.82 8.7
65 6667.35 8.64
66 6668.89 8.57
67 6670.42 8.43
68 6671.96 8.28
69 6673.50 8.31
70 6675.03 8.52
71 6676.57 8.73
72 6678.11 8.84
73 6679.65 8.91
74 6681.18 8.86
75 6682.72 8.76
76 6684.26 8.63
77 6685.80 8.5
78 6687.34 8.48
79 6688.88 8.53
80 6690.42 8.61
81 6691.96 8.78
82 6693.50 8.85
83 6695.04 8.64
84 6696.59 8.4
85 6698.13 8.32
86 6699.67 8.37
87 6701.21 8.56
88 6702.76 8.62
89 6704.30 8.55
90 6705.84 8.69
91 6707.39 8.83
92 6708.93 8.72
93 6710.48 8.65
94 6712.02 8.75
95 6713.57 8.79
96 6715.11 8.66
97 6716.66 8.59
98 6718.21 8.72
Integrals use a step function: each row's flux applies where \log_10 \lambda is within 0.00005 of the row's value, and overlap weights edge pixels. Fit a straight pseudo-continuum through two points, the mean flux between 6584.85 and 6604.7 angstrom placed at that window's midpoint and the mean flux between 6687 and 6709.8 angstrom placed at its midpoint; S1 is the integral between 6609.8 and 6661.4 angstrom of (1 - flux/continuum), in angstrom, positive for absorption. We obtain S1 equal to -0.4 angstrom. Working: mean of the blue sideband 8.73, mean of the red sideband 8.6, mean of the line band 8.75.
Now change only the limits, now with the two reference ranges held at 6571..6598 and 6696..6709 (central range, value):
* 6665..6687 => 0.0 angstrom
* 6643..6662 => -0.4 angstrom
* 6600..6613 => -0.2 angstrom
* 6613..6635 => 0.1 angstrom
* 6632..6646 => -0.1 angstrom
